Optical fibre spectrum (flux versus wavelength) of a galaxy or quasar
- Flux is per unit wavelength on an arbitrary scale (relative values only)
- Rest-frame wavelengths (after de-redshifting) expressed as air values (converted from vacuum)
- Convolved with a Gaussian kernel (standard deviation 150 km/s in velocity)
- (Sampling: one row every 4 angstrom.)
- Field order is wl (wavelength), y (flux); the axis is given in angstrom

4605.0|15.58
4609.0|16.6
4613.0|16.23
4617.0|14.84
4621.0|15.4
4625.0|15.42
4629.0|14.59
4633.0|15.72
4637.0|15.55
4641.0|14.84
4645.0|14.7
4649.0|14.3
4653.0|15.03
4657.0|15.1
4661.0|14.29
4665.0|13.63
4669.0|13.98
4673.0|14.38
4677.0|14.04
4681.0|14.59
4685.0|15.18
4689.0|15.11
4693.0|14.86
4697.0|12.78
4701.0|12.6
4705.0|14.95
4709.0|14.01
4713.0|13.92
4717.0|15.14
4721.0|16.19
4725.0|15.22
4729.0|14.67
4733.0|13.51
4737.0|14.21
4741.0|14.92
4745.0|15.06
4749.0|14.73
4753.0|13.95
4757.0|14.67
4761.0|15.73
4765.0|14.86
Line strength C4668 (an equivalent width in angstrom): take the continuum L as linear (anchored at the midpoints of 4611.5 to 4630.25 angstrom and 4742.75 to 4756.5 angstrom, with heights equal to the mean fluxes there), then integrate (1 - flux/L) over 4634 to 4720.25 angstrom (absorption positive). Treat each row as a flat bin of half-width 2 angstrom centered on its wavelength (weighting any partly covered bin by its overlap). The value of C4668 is 3.0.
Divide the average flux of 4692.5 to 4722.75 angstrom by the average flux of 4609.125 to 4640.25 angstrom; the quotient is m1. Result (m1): 0.9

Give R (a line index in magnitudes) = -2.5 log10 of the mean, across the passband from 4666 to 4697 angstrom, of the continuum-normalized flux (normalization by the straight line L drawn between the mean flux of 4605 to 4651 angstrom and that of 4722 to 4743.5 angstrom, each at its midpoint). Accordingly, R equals 0.04 mag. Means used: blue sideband 15.3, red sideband 14.6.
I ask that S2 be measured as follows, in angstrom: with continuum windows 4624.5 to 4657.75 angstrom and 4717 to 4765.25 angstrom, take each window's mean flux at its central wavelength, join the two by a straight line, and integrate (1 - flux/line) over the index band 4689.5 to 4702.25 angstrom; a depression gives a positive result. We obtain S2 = 1.07 angstrom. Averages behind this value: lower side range 15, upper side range 14.8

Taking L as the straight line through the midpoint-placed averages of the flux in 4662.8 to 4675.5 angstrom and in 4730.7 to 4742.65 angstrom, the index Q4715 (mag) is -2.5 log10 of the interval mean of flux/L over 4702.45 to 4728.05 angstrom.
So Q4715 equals -0.05 mag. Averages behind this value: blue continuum 14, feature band 14.8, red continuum 14.2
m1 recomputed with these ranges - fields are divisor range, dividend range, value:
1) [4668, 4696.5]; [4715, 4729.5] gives 1.06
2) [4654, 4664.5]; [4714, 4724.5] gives 1.06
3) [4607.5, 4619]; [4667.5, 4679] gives 0.89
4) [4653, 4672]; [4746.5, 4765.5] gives 1.03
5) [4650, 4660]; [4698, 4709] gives 0.92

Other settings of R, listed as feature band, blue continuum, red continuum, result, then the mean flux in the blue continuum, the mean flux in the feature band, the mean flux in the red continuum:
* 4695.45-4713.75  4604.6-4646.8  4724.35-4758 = 0.09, 15.4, 13.7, 14.5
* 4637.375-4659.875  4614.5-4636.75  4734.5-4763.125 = 0.02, 15.2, 14.8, 14.7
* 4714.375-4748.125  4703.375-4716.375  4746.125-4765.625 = -0.02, 14.4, 14.8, 14.8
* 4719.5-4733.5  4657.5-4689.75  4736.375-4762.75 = -0.02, 14.4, 15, 14.8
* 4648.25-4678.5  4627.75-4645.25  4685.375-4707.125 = 0.03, 15.1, 14.4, 14.1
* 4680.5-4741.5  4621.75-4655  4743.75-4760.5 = 0.02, 15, 14.5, 14.7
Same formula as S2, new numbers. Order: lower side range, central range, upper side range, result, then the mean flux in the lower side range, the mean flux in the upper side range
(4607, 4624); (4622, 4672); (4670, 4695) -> 1.56 angstrom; 15.7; 14.7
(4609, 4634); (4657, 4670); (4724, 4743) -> 0.81 angstrom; 15.5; 14.5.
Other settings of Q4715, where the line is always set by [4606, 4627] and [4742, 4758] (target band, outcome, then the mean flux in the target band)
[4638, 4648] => 0.05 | 14.8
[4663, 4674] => 0.10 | 14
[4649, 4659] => 0.03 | 14.9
